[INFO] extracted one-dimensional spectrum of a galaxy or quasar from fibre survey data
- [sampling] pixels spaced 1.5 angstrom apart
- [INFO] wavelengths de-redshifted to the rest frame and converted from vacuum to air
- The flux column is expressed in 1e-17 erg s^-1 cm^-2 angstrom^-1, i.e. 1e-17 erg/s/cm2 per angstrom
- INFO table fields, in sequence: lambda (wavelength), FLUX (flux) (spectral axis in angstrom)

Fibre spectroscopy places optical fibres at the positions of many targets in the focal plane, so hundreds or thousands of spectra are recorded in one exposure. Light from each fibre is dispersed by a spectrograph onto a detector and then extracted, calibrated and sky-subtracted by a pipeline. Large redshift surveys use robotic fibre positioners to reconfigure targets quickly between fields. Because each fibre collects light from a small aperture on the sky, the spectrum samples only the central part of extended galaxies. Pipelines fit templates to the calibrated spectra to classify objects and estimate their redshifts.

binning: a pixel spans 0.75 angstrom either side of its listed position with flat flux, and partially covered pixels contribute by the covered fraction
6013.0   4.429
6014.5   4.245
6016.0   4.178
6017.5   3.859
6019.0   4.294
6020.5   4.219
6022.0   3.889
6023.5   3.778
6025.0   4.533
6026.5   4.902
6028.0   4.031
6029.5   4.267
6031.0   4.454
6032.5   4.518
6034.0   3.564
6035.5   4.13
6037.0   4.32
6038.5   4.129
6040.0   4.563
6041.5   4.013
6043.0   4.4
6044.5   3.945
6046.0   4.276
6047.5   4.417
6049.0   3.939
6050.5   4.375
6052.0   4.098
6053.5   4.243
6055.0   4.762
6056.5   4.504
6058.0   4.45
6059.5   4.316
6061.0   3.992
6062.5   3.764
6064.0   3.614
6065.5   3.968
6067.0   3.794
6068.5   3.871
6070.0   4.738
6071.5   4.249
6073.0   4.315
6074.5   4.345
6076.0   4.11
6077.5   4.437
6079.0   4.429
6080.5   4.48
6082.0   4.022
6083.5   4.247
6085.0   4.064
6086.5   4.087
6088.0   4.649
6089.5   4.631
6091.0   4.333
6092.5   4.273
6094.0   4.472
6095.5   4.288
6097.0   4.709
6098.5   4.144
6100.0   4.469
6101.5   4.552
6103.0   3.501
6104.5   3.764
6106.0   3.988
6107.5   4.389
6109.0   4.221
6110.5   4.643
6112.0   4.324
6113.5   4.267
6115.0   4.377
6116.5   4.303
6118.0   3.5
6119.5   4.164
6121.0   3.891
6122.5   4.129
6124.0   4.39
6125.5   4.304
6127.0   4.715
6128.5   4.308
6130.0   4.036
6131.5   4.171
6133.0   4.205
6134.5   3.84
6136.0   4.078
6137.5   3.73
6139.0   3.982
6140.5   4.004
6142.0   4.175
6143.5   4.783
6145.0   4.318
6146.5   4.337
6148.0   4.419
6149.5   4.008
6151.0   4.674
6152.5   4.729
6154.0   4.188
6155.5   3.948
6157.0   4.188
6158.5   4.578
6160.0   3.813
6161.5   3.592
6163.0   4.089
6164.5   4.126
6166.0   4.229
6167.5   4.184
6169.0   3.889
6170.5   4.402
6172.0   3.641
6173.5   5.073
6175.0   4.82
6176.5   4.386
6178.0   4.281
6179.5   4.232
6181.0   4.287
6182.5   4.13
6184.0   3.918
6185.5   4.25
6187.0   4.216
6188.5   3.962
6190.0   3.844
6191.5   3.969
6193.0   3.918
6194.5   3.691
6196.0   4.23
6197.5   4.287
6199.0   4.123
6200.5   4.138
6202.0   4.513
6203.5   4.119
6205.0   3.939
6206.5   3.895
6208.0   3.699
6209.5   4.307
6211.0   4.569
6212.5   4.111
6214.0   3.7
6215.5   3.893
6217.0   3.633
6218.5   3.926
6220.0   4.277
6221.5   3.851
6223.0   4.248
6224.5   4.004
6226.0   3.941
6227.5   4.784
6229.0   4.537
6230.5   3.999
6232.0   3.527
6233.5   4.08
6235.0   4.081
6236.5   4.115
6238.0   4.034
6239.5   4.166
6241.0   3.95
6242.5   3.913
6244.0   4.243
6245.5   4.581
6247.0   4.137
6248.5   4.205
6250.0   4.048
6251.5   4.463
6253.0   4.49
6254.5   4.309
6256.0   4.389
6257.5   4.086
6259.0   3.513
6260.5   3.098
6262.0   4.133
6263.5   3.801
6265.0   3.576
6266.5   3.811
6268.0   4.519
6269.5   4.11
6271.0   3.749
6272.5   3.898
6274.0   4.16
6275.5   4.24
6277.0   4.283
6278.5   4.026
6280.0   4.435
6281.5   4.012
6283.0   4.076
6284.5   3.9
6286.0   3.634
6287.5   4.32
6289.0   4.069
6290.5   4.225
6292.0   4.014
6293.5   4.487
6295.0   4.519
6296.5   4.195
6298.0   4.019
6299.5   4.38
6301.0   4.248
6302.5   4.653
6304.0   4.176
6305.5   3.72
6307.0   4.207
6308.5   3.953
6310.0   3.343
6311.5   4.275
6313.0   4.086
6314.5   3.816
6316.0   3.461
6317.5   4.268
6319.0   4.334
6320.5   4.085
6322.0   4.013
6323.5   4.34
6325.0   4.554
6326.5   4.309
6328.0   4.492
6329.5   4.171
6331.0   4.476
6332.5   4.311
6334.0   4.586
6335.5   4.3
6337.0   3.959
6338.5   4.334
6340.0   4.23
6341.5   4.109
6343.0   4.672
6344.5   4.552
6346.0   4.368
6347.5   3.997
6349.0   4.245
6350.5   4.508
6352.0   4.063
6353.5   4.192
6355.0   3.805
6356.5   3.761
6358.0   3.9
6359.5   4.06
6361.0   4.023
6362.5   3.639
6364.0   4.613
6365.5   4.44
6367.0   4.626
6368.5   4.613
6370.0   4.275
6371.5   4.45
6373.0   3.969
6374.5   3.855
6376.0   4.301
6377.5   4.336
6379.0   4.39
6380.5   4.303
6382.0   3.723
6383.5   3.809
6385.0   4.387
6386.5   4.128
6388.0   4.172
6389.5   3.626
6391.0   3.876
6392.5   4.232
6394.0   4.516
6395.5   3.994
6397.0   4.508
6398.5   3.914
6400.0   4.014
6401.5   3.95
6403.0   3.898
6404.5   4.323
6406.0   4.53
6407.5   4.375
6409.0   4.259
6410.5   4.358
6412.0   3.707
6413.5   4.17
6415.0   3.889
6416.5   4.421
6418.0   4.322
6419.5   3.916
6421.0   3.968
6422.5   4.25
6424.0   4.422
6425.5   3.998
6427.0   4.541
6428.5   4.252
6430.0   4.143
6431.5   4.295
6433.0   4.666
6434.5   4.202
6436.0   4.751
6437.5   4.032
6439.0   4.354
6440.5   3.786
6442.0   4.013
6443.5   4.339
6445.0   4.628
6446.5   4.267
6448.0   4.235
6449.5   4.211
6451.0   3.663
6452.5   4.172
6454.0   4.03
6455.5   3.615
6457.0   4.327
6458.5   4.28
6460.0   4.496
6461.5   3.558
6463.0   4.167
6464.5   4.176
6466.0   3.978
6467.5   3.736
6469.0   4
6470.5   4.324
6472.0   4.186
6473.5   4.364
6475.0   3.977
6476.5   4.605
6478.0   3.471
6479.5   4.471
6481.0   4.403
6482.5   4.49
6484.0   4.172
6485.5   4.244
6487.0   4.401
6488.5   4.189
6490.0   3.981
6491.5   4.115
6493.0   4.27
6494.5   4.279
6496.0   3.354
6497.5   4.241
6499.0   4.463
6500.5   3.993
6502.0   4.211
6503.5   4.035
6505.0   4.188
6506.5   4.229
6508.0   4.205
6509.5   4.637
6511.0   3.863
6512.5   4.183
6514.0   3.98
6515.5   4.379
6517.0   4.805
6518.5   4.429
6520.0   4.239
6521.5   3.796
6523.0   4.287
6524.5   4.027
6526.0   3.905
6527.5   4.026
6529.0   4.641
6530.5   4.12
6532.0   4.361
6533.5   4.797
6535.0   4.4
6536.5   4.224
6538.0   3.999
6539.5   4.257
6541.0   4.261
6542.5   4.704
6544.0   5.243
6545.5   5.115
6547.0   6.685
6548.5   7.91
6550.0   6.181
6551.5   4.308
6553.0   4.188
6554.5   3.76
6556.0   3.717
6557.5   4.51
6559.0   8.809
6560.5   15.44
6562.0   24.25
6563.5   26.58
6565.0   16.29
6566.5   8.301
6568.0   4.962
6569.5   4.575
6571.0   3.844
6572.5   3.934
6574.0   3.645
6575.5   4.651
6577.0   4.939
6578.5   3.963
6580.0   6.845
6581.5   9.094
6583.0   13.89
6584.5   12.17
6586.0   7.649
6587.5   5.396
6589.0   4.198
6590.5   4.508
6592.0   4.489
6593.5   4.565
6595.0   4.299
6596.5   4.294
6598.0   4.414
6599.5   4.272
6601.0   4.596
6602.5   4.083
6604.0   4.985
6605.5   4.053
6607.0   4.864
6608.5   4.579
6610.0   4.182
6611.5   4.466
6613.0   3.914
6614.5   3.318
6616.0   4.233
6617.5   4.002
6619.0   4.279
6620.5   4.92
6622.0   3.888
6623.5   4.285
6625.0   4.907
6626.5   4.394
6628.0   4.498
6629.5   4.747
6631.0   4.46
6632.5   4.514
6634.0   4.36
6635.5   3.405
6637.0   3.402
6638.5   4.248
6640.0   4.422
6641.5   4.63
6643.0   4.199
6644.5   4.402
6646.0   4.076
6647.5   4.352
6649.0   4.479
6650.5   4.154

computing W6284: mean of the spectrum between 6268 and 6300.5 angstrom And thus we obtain 4.14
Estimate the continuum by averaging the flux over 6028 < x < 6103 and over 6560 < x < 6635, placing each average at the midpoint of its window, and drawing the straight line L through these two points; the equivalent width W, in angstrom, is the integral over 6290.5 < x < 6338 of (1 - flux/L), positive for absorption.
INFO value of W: 9.2 angstrom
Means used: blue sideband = 4.25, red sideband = 6.28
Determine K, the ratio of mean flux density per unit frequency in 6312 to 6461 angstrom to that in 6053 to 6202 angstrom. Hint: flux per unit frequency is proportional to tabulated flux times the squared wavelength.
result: 1.1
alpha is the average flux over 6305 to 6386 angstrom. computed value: 4.18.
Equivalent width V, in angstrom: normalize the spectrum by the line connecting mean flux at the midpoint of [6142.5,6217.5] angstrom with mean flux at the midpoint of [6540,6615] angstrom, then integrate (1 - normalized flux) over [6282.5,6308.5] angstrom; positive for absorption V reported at 3.7 angstrom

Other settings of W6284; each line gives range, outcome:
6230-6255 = 4.14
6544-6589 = 8.01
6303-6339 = 4.15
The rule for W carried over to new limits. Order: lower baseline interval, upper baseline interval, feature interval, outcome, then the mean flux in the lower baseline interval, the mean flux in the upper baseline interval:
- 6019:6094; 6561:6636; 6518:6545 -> 7.2 angstrom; 4.24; 6.12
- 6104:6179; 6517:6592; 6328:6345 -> 3.1 angstrom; 4.21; 6.53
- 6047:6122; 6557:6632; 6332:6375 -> 9.2 angstrom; 4.23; 6.41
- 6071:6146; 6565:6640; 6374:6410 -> 4.4 angstrom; 4.24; 5.1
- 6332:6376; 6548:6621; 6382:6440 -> 7.4 angstrom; 4.22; 6.52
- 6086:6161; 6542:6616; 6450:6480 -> 9.6 angstrom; 4.24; 6.59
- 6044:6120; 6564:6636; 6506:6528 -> 4.1 angstrom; 4.23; 5.35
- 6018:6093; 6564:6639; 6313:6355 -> 4.7 angstrom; 4.23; 5.29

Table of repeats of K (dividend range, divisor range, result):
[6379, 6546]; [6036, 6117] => 1.12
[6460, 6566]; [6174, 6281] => 1.43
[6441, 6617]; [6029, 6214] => 1.41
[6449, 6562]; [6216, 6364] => 1.21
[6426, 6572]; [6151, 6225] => 1.36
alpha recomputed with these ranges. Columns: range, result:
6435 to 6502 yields 4.16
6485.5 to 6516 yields 4.16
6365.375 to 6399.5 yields 4.19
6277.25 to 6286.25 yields 4.05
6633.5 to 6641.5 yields 4.02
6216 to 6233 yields 4.06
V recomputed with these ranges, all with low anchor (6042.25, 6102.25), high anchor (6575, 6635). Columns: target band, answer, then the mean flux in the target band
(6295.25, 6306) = 0.9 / 4.22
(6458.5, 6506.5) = 7.4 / 4.15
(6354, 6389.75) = 4.5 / 4.14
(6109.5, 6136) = 0.9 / 4.21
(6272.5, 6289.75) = 1.9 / 4.1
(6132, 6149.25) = 0.8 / 4.17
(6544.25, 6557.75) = -0.4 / 5.18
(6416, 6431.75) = 1.9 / 4.22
